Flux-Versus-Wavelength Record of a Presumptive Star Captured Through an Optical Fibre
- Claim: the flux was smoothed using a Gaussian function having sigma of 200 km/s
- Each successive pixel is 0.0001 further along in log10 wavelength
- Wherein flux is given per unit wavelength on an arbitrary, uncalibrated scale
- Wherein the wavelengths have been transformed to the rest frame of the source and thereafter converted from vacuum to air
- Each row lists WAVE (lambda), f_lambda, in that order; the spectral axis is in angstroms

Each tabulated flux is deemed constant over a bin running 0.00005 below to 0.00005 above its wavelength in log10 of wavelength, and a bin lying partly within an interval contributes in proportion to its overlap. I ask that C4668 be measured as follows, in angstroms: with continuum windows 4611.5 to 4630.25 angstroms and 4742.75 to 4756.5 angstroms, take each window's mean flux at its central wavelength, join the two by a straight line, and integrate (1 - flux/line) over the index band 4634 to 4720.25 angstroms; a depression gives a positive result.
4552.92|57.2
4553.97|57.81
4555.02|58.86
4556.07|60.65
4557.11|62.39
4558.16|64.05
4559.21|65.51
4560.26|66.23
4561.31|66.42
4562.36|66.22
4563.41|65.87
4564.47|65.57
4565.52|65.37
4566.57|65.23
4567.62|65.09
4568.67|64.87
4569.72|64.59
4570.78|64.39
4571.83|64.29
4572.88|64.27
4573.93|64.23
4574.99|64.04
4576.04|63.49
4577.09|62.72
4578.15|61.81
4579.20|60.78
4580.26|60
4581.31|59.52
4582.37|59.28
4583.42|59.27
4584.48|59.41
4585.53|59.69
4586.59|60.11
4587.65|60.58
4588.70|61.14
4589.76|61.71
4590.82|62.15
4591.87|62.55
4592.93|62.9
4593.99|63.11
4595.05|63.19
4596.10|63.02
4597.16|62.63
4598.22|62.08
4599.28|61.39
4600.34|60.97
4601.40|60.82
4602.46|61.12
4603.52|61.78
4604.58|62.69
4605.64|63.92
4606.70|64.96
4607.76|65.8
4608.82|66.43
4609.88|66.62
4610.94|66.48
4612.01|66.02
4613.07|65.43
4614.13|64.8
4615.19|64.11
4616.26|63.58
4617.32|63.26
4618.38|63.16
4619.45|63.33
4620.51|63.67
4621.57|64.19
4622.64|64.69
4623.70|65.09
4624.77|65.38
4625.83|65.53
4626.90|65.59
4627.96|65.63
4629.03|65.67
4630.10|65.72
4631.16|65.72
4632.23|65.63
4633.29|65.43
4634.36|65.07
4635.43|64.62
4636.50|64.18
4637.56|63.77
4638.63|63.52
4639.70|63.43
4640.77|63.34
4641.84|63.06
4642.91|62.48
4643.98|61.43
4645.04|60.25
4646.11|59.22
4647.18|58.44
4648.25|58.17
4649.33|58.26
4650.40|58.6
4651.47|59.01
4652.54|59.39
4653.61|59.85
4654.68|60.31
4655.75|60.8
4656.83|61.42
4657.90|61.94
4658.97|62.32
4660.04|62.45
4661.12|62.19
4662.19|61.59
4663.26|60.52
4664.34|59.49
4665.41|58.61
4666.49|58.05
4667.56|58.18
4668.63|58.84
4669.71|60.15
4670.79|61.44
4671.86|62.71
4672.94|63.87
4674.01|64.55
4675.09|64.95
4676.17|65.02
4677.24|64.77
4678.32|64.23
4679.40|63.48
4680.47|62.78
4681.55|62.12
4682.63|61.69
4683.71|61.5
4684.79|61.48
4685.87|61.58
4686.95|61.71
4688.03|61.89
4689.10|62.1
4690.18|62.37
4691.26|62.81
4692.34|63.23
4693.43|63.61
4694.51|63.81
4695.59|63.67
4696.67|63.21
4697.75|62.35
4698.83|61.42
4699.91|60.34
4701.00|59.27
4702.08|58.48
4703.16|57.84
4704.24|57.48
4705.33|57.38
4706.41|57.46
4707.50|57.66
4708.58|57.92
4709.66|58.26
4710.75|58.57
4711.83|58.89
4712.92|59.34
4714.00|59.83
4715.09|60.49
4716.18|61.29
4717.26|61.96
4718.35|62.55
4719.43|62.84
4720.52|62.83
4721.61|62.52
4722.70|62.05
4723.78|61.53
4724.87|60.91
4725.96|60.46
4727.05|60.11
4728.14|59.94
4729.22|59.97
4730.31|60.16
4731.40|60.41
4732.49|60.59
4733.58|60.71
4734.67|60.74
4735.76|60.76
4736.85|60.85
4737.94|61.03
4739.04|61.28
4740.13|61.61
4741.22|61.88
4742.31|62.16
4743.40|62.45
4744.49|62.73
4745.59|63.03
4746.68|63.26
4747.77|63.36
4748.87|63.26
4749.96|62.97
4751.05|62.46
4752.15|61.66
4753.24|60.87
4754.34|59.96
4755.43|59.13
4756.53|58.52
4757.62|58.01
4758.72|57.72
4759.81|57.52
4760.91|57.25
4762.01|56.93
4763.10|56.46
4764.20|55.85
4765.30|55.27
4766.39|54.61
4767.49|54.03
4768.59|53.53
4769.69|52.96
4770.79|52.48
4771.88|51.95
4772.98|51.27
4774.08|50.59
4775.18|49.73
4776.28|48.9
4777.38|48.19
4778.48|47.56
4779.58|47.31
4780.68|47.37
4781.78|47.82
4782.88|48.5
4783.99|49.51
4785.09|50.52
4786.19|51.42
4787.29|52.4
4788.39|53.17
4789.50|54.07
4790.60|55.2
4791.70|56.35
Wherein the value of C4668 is 3.1 angstroms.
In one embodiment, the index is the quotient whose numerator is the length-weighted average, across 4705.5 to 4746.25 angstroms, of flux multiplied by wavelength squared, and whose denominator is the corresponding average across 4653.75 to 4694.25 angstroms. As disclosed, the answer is 1.00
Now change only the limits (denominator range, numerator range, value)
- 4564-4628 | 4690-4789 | 0.98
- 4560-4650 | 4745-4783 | 0.94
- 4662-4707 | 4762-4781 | 0.88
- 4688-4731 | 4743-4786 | 0.93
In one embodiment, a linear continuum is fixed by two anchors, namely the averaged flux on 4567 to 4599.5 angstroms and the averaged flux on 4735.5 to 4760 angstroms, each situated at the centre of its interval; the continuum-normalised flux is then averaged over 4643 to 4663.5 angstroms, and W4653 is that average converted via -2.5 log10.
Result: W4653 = 0.025 mag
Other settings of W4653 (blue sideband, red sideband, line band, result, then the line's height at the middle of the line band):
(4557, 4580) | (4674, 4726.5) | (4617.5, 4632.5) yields -0.03 mag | 63.1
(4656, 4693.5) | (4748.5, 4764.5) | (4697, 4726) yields 0.01 mag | 60.7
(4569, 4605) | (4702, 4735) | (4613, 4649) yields -0.04 mag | 61.3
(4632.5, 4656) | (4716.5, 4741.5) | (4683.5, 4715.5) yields 0.01 mag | 61.3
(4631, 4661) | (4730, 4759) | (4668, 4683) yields -0.02 mag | 61.6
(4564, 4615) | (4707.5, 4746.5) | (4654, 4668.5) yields 0.02 mag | 61.9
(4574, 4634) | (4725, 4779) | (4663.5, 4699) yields -0.03 mag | 60.6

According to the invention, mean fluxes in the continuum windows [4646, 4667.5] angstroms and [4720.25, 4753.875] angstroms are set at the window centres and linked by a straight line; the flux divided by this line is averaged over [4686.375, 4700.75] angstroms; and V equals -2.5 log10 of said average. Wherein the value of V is -0.03 mag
